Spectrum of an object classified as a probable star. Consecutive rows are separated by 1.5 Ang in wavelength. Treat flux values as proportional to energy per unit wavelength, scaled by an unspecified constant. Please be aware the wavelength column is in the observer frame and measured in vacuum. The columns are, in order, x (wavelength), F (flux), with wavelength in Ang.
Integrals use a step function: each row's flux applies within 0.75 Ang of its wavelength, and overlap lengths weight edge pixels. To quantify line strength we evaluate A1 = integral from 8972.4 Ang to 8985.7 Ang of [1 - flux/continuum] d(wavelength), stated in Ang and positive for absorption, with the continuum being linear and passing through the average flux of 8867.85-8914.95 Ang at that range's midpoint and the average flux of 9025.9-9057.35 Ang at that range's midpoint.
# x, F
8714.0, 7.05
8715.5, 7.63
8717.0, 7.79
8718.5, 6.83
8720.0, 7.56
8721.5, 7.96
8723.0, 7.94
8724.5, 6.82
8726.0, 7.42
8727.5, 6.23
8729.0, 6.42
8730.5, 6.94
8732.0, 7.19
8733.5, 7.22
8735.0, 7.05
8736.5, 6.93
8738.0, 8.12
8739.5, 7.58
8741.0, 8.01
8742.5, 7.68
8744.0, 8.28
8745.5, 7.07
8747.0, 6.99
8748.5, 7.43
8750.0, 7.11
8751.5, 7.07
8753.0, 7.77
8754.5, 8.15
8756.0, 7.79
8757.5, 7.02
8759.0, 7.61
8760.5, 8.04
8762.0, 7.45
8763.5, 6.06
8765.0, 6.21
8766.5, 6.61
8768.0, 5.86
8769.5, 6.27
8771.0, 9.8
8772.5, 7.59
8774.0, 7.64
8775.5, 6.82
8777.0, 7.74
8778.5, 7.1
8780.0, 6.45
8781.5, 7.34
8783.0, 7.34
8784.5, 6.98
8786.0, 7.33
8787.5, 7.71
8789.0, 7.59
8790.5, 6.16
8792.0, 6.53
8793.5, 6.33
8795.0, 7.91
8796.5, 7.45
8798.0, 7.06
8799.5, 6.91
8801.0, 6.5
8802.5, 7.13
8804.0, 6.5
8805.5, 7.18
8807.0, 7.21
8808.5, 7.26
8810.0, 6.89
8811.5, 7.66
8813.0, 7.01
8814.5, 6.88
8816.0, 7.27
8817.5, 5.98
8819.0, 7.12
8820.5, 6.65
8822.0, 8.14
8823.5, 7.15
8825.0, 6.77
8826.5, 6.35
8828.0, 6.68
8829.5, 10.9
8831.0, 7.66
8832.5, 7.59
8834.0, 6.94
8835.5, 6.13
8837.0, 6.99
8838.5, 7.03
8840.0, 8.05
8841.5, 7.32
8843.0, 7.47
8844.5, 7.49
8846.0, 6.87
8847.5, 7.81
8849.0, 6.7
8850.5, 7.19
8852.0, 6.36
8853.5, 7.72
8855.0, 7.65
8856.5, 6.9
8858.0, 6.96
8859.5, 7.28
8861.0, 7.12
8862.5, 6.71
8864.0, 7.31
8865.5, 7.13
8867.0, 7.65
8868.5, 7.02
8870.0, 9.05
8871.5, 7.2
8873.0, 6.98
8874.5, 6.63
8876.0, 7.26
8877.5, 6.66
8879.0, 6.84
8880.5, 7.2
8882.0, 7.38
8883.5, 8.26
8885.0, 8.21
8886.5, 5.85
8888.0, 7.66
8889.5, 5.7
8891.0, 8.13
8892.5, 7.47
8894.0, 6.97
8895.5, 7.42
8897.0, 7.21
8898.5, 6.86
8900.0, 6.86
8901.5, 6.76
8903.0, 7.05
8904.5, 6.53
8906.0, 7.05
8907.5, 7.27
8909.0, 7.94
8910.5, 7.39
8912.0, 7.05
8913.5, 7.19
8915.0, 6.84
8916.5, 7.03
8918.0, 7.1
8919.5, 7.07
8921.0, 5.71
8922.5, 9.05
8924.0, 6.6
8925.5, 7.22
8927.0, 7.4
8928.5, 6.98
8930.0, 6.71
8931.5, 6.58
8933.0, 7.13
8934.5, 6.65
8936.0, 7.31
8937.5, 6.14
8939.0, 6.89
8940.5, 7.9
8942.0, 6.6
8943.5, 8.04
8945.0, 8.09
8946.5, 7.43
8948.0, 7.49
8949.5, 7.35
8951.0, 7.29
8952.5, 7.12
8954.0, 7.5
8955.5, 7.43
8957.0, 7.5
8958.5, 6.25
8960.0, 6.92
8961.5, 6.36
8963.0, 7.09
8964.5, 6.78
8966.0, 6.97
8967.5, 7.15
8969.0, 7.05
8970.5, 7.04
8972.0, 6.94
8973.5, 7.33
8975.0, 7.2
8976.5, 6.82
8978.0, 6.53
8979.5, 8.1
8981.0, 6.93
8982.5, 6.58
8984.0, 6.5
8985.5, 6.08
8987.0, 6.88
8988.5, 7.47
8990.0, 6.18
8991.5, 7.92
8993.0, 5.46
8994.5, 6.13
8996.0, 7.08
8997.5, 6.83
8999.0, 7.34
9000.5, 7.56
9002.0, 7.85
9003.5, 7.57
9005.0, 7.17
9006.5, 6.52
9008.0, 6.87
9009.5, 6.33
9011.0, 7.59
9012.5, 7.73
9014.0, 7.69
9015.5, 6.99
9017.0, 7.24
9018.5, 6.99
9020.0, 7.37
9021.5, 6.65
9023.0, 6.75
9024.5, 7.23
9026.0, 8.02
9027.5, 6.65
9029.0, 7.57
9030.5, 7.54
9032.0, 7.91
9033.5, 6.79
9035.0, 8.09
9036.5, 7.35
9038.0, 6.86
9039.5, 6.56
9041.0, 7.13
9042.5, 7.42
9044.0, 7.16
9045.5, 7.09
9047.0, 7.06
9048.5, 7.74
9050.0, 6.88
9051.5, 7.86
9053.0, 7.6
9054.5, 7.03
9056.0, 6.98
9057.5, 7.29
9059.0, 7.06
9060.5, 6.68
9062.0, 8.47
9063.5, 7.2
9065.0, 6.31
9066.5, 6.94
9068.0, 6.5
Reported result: 0.6 Ang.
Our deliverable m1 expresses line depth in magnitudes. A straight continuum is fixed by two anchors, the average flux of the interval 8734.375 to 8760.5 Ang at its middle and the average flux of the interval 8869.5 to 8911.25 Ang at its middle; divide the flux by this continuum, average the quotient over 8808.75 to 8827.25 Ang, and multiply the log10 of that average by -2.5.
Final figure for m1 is 0.06 mag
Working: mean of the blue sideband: 7.53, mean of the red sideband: 7.2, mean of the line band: 7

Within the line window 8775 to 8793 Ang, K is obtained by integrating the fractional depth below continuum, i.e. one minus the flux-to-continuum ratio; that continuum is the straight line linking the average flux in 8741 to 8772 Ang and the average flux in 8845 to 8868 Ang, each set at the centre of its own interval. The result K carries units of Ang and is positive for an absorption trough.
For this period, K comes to 0.50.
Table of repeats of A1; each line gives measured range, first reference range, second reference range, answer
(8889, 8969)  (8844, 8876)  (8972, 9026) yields 0.2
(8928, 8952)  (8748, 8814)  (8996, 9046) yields 0.1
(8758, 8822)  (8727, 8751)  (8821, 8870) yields 1.8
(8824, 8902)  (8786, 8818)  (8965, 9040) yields -2.2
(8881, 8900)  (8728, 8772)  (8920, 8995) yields -0.4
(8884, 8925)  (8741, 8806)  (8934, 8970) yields 0.2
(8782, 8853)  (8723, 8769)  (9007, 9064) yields 0.6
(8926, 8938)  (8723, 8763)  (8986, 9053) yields 0.6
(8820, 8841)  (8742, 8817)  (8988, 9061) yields -0.5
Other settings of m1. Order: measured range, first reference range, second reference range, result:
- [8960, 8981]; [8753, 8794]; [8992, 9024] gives 0.01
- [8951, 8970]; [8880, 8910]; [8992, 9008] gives 0.00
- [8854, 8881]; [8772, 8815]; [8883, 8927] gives -0.01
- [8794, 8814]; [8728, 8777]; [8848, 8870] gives 0.02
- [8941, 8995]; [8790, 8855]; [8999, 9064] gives 0.03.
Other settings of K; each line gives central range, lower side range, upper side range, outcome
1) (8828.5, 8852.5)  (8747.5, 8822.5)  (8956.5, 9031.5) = -1.0 Ang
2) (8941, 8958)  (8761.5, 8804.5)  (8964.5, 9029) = -0.9 Ang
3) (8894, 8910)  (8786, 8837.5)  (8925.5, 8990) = 0.0 Ang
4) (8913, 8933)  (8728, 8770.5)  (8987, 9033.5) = 0.3 Ang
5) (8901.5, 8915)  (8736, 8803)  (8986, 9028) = 0.0 Ang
